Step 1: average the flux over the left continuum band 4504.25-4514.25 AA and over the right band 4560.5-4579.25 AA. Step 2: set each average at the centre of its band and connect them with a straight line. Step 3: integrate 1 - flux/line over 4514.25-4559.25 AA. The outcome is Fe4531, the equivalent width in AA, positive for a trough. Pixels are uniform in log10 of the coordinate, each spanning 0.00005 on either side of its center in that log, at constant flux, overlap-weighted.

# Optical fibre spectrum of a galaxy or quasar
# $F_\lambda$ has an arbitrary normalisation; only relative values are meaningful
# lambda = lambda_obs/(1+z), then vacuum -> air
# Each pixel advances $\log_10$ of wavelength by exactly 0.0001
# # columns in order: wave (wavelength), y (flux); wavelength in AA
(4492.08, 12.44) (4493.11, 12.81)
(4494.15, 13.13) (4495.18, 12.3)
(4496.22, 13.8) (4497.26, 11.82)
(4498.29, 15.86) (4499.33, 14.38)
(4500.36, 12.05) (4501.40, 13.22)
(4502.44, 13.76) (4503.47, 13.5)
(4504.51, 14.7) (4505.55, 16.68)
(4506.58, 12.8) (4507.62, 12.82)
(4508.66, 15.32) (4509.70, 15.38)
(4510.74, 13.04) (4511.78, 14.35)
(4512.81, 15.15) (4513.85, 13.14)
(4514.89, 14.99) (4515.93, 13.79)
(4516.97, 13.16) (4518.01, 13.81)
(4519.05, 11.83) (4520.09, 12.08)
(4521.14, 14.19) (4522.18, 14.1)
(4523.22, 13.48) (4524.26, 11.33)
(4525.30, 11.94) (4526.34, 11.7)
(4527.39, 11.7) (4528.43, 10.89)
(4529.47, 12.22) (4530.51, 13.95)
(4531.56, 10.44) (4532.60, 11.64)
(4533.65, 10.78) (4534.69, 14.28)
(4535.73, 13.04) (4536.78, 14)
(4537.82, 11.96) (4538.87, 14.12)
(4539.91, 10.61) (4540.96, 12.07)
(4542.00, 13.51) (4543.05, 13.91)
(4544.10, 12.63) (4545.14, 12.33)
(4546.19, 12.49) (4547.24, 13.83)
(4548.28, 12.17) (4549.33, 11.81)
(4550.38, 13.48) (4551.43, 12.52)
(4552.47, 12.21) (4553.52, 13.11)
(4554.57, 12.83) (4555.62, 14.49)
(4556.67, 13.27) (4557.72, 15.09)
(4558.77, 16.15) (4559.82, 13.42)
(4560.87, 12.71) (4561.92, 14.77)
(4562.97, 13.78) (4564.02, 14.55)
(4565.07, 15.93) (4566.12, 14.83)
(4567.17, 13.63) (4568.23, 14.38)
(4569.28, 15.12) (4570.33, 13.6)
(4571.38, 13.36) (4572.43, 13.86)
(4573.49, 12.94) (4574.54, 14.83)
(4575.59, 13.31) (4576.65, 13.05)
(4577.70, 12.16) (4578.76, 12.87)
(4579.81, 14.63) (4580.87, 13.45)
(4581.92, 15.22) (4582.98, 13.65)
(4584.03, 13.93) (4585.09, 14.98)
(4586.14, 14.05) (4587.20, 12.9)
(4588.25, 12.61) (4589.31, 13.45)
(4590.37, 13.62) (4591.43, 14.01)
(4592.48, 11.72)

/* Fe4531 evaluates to 4.0 AA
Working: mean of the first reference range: 14.3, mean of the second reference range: 13.9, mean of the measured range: 12.9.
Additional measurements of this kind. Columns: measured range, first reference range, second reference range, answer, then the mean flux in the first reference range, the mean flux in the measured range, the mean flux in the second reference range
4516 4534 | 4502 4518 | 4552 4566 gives 2.3 AA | 14.2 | 12.4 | 14.1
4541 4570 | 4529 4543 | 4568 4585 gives -1.1 AA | 12.6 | 13.6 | 13.8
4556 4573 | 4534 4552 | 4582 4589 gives -1.2 AA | 12.9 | 14.3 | 13.8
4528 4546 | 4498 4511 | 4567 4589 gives 1.9 AA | 14.1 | 12.5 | 13.7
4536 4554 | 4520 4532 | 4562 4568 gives 0.9 AA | 12.3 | 12.8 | 14.5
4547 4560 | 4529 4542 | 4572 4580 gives -0.5 AA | 12.5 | 13.4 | 13.4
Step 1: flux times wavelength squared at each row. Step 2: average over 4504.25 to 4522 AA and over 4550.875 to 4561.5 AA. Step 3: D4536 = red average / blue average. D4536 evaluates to 0.99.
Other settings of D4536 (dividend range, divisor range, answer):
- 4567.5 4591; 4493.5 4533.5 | 1.07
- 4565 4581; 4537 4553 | 1.10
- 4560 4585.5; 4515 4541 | 1.13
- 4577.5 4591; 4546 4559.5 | 1.04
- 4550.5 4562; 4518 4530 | 1.12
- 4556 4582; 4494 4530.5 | 1.07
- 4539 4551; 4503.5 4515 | 0.90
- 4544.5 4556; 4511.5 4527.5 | 0.99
